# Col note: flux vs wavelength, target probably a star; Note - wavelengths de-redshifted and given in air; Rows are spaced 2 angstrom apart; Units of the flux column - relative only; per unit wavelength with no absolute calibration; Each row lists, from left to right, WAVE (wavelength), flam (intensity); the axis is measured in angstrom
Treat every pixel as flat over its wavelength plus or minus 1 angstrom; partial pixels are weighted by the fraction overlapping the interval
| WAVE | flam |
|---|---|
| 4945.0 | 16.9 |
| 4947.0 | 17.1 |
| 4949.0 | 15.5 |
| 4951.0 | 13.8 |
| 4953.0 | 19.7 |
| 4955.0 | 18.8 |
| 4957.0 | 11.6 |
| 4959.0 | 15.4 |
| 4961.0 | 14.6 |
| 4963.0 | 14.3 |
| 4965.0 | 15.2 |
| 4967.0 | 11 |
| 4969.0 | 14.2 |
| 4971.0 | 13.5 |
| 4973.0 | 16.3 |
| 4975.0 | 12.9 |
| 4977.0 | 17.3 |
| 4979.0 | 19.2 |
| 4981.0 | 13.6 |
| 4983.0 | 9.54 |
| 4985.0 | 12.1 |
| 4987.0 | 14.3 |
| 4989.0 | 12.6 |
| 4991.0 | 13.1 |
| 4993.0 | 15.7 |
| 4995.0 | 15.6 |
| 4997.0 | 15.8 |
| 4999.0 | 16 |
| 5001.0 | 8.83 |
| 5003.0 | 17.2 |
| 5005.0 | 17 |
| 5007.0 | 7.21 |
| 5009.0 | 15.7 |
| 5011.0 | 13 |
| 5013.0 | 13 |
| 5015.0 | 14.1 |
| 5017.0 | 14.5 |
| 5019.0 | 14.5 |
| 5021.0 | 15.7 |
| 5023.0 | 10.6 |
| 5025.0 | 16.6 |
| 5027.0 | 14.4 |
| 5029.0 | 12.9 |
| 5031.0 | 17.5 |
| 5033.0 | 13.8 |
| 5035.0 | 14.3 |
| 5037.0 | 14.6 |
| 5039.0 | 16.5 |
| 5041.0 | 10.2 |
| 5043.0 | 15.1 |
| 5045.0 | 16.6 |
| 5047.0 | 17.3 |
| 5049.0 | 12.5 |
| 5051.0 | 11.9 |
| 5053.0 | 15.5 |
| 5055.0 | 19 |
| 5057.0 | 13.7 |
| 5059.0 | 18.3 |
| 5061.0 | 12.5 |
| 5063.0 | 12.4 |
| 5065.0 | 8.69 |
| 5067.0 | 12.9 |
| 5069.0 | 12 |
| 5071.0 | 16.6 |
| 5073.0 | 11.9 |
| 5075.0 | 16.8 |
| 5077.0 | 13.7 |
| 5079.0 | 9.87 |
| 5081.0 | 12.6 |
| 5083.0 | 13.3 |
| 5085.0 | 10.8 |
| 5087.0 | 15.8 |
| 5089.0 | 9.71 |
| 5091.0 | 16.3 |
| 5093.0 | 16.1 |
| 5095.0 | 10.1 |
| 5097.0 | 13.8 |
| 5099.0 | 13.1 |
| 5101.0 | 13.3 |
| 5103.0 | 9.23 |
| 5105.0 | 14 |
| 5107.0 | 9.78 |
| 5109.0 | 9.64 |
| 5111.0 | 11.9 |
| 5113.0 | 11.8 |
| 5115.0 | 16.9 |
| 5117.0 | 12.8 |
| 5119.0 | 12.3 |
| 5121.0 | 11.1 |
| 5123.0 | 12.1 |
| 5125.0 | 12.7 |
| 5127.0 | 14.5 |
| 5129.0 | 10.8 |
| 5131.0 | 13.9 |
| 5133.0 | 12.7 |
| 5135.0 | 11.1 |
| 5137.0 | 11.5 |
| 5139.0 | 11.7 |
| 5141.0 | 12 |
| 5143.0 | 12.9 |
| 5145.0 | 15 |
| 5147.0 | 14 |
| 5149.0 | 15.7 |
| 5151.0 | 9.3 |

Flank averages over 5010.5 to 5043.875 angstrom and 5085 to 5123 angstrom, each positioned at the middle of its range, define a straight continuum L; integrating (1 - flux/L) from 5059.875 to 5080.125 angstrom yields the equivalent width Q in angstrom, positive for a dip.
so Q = 0.8 angstrom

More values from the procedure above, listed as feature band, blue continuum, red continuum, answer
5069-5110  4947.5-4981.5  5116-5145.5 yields 1.0 angstrom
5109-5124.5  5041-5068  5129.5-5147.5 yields 0.7 angstrom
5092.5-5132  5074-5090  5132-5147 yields 0.7 angstrom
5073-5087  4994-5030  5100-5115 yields -0.7 angstrom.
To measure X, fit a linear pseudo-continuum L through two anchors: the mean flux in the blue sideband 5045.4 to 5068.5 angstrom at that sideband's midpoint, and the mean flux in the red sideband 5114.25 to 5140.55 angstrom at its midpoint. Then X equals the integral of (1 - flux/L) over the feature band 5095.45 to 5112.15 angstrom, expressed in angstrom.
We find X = 1.66 angstrom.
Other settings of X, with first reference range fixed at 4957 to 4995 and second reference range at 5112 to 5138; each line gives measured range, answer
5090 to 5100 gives -0.7 angstrom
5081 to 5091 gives 0.2 angstrom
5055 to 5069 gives -0.2 angstrom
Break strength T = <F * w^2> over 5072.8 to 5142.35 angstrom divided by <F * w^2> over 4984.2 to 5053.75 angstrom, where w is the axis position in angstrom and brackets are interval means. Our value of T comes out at 0.9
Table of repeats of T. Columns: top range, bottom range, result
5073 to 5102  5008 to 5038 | 0.94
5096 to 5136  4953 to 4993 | 0.91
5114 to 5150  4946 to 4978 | 0.92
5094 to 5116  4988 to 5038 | 0.89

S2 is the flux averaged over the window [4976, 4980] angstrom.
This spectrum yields 18.2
